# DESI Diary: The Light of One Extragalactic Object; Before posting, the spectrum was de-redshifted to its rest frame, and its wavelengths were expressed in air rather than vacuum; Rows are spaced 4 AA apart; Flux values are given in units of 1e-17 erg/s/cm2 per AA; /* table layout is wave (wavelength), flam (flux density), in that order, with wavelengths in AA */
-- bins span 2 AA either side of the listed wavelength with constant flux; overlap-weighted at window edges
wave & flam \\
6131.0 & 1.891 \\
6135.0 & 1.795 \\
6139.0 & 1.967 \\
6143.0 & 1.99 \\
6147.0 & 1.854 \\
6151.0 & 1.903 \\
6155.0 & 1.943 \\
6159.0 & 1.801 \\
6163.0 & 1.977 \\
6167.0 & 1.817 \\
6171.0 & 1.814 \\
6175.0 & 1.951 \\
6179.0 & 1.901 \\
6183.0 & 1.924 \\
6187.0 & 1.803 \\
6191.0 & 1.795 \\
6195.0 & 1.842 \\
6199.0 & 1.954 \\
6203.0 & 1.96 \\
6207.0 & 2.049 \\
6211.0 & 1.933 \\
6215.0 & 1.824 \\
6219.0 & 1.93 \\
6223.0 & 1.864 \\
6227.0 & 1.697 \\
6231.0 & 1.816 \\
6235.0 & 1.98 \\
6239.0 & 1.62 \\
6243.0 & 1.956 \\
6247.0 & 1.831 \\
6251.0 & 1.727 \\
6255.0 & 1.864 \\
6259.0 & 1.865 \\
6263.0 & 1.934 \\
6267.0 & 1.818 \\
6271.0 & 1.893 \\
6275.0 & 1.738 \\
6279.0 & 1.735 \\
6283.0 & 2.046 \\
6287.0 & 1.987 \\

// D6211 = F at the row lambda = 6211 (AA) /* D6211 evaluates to 1.933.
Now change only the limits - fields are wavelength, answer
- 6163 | 1.977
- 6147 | 1.854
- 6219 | 1.93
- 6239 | 1.62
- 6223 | 1.864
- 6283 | 2.046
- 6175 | 1.951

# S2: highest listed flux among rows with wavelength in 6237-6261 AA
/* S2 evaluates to 1.956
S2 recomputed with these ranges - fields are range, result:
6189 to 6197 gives 1.842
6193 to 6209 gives 2.049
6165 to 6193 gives 1.951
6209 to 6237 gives 1.98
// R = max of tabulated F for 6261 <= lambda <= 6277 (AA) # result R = 1.934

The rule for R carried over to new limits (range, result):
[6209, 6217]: 1.933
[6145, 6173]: 1.977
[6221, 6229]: 1.864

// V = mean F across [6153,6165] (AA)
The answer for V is 1.91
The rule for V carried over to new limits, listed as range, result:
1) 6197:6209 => 1.99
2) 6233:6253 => 1.82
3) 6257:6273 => 1.88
